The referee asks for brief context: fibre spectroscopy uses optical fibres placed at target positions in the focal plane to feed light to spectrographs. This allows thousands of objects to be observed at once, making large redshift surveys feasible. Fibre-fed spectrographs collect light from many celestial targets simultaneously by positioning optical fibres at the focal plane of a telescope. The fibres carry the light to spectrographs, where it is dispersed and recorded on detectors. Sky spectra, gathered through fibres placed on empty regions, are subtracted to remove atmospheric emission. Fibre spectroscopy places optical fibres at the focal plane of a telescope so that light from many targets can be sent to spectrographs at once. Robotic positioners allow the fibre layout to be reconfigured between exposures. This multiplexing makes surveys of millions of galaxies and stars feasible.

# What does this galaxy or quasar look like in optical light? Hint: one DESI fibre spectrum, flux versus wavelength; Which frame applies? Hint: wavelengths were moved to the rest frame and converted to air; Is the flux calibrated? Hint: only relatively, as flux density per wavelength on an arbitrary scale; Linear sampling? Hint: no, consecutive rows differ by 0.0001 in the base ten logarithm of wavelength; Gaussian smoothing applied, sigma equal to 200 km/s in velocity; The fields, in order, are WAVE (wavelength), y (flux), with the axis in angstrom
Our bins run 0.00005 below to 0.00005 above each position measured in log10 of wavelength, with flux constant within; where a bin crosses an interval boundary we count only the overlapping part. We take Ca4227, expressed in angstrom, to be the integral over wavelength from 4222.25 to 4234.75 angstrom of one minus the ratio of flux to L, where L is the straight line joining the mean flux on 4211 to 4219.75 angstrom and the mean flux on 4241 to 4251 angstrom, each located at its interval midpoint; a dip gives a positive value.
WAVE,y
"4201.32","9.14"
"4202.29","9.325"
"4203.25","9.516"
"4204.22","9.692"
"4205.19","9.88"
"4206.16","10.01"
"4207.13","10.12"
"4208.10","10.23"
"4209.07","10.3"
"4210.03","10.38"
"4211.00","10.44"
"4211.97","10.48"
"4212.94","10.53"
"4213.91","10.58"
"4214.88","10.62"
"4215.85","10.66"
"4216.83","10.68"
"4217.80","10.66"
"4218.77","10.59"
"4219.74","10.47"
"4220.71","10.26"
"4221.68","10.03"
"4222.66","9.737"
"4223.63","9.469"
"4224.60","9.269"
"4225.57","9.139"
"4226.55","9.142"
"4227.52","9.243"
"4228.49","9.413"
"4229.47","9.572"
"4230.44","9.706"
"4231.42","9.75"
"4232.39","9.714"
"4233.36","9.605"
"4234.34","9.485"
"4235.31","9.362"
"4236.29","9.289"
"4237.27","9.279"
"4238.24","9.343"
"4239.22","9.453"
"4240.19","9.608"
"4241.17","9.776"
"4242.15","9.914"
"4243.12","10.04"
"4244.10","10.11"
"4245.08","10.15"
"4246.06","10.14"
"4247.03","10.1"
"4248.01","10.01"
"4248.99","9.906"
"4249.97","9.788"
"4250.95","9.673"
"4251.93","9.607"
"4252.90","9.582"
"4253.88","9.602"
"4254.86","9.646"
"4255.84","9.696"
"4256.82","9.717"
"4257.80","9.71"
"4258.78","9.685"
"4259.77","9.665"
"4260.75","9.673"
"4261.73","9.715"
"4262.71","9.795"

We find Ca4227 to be 1.0 angstrom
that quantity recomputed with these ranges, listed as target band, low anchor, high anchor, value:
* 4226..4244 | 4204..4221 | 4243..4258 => 0.9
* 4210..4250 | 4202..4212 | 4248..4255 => -0.1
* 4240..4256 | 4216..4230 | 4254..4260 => -0.2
